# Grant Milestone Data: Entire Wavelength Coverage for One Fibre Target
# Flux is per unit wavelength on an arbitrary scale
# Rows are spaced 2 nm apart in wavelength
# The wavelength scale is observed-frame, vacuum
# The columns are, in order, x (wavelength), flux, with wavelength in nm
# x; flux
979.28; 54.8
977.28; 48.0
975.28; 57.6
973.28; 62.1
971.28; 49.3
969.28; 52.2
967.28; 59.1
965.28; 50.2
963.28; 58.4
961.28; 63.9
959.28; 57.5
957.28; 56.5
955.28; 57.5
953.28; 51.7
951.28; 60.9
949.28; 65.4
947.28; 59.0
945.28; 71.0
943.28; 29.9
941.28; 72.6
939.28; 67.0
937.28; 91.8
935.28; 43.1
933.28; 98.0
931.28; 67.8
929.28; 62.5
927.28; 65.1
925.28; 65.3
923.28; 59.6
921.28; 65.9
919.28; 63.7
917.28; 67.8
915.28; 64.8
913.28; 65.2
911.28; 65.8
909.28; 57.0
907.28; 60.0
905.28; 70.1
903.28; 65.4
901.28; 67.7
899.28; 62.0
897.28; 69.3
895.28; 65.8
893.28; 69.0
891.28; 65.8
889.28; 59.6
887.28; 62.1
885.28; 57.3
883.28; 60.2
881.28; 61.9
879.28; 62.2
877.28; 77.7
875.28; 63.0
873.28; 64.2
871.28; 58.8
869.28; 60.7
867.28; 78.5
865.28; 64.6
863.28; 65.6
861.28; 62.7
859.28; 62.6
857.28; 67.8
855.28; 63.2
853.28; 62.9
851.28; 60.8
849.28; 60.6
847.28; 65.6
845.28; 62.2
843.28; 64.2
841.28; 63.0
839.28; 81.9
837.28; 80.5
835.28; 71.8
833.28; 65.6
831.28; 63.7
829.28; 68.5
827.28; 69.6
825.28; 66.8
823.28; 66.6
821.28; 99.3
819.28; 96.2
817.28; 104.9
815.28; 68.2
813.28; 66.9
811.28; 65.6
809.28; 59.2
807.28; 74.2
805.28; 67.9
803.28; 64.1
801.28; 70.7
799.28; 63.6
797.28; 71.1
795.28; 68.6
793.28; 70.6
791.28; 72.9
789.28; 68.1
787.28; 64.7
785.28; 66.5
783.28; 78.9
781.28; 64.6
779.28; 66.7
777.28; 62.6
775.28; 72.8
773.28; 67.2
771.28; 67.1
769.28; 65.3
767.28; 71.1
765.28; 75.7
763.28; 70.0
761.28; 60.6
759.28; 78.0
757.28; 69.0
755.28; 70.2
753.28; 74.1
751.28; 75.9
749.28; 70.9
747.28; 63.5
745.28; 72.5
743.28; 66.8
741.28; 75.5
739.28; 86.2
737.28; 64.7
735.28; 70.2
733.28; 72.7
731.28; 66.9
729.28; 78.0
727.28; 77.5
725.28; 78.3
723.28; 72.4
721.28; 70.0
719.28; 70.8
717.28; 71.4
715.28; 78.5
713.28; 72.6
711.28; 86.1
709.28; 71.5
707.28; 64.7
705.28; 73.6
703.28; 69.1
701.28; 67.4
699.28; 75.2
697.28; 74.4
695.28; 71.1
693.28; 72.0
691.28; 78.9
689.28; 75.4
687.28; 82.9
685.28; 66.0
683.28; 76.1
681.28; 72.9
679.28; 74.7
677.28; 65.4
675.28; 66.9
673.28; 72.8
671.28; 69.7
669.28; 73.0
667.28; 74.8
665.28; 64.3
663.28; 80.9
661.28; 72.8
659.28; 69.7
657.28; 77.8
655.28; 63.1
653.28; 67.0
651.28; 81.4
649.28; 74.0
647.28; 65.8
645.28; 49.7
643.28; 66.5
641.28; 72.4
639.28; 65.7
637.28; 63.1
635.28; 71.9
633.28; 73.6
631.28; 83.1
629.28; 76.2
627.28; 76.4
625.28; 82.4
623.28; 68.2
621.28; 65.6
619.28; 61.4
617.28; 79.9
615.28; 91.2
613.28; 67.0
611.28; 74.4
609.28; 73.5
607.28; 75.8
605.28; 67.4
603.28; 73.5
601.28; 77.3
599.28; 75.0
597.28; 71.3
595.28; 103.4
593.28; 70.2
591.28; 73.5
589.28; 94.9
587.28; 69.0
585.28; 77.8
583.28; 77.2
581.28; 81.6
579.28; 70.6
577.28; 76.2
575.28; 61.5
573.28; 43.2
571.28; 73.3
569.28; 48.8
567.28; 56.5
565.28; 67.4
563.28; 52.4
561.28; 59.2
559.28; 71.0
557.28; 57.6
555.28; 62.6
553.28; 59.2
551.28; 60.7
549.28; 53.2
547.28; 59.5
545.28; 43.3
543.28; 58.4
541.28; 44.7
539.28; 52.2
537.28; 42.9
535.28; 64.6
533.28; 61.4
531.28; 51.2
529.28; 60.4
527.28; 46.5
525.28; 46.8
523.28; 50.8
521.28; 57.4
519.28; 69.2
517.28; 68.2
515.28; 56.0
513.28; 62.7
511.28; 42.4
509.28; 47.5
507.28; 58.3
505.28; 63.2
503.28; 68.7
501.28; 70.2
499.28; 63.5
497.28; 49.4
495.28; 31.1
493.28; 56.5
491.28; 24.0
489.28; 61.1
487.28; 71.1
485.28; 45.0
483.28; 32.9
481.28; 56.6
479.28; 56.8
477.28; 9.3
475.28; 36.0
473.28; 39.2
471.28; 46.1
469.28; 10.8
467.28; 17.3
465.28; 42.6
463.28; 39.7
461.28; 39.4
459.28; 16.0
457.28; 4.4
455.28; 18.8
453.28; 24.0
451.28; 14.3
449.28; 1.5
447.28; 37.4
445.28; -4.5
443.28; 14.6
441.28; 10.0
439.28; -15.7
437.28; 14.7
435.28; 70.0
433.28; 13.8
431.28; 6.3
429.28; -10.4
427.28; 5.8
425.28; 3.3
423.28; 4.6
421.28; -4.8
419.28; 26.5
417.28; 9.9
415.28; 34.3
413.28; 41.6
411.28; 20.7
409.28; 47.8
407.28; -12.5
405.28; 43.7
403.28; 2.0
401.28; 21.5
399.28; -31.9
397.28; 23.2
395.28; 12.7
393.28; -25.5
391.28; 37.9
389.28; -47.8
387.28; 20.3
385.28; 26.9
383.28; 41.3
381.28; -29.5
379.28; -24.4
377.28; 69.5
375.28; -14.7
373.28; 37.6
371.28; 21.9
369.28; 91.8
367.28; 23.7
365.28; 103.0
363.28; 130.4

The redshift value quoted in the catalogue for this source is 0.247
